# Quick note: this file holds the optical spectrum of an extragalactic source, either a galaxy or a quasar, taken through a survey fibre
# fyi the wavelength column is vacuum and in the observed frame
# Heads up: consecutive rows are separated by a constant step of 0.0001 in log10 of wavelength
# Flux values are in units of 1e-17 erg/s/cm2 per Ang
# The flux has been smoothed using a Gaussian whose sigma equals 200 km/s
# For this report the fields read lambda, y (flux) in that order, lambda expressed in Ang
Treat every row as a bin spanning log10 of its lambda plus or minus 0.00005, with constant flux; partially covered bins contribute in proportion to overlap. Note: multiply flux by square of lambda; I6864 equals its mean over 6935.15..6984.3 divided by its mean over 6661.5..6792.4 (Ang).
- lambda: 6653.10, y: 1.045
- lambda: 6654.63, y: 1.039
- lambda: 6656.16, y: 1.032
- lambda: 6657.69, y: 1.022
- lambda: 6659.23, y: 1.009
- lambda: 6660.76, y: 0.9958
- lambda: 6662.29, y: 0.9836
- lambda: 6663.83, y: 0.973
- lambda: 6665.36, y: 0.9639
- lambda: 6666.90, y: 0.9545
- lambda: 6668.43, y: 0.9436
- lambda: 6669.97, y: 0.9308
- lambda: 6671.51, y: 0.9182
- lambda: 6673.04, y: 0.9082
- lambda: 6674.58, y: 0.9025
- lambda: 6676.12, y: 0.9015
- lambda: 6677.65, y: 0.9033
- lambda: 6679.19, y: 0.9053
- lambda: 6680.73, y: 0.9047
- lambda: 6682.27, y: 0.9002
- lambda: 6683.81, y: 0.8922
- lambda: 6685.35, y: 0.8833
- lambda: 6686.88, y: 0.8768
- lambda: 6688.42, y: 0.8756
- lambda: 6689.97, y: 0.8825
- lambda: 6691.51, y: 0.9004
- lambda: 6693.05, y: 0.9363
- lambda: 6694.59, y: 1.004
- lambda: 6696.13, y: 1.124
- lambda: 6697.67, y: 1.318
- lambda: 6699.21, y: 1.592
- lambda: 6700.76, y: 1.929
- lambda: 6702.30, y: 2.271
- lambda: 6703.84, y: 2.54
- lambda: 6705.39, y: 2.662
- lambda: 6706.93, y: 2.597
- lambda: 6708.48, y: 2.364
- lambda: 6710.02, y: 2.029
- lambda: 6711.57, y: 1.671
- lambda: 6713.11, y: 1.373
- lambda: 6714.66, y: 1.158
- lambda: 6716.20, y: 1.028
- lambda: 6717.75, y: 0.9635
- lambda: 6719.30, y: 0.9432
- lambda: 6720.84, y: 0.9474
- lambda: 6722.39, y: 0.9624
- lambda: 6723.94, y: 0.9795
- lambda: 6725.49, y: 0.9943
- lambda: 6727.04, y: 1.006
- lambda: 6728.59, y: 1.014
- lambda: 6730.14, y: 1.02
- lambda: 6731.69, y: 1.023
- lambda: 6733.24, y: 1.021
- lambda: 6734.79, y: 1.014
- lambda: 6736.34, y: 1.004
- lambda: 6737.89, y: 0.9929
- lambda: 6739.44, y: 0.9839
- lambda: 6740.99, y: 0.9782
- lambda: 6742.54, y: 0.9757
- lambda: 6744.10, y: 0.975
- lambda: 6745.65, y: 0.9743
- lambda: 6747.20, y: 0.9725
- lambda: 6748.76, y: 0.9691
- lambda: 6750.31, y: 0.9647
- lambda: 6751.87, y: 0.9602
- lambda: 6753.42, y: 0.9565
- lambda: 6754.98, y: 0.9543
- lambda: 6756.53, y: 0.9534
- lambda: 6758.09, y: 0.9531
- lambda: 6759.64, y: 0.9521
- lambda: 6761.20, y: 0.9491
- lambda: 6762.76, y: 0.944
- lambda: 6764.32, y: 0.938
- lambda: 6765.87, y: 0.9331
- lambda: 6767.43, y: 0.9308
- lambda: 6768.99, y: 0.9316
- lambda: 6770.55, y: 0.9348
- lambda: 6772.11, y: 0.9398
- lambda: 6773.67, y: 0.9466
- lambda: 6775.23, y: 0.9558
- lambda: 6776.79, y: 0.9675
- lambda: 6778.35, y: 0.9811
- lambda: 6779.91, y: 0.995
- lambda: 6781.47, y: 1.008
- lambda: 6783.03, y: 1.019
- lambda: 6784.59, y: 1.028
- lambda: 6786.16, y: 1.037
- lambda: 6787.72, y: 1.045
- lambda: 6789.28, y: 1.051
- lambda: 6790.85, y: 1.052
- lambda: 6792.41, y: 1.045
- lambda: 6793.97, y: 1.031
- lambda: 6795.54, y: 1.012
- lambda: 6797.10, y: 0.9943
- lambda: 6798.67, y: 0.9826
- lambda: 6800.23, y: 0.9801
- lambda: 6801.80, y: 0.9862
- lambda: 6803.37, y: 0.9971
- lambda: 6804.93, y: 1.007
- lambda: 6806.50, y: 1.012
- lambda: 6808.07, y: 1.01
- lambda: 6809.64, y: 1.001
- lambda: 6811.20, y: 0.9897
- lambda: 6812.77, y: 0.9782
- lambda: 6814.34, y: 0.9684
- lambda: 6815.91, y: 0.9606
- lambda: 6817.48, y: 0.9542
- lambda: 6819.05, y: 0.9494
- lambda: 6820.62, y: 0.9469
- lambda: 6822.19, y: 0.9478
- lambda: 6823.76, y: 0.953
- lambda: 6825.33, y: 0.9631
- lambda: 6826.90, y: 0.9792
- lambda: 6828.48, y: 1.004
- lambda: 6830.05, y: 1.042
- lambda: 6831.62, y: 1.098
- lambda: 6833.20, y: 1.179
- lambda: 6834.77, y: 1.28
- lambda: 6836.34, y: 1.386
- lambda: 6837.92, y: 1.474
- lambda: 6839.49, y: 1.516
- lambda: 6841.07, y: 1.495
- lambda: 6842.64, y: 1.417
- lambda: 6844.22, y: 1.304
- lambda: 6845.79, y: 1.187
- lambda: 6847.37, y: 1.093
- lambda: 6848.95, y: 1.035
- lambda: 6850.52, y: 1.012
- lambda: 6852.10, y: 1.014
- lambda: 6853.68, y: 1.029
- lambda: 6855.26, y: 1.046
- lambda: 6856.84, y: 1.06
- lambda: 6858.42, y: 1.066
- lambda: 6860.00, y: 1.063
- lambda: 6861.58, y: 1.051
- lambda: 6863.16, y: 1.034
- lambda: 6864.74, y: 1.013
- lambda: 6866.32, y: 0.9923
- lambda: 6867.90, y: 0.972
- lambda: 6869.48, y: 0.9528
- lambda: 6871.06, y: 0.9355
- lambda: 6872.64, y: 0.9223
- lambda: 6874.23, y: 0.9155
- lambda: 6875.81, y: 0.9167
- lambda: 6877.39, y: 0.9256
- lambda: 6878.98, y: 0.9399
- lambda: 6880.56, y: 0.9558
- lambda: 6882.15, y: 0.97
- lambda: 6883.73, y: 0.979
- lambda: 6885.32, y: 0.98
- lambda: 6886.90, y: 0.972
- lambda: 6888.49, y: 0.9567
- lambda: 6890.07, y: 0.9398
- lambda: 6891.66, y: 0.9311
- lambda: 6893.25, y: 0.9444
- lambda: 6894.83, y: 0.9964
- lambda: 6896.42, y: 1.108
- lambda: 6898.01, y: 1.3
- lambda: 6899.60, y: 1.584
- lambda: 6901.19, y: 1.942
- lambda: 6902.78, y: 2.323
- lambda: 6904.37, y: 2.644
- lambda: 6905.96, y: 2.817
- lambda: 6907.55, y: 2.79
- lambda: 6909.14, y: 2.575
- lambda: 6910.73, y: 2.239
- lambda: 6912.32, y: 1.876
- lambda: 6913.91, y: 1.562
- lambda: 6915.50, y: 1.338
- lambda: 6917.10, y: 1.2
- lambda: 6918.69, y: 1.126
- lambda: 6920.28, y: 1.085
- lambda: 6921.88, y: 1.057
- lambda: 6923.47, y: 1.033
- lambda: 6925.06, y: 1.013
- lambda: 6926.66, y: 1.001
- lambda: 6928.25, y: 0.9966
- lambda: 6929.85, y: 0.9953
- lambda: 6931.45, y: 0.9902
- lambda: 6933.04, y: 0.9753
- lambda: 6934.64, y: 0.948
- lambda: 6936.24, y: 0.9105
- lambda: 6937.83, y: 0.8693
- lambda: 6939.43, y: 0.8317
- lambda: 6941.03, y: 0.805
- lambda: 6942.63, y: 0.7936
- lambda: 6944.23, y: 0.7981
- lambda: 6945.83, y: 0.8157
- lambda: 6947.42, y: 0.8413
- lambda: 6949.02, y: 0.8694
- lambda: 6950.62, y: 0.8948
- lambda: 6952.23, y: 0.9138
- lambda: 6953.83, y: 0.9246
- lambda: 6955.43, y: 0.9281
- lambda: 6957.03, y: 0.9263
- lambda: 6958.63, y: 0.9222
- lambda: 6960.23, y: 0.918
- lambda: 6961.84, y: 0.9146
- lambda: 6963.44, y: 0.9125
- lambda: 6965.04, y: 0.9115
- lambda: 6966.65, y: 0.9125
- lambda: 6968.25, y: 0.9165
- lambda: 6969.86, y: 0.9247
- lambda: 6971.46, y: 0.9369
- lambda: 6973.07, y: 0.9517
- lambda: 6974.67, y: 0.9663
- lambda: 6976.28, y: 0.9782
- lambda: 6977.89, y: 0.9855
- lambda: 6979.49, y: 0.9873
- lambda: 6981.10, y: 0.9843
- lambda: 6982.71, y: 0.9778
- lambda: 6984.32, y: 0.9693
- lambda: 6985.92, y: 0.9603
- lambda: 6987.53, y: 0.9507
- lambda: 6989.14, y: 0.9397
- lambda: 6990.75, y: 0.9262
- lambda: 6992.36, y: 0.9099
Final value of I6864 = 0.88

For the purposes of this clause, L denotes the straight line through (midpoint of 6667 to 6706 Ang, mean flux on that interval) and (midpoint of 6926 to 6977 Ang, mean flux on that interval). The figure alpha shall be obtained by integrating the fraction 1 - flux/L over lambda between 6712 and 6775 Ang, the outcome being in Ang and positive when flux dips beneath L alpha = 7.63 Ang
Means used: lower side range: 1.18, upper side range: 0.912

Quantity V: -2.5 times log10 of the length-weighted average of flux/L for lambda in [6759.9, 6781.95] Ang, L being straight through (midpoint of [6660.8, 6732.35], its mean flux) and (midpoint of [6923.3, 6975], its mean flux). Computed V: 0.18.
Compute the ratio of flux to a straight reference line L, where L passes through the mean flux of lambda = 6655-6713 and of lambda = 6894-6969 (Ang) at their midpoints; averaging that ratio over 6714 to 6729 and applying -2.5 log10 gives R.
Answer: 0.246 mag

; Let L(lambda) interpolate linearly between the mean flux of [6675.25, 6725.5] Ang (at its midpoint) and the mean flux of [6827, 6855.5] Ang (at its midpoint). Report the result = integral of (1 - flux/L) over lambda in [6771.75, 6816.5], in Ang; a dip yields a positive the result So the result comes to 8.6 Ang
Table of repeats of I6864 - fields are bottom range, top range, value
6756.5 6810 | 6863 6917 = 1.43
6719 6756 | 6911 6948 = 1.13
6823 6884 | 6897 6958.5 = 1.22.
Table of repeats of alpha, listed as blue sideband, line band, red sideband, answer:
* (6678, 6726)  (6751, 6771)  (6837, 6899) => 4.72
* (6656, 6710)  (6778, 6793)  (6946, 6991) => 1.31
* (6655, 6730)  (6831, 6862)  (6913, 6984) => -3.81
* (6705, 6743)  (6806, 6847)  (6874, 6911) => 7.61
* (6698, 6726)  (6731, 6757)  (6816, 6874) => 8.84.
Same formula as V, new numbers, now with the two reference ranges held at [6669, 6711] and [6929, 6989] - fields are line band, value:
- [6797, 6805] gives 0.172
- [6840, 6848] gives -0.195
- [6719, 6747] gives 0.264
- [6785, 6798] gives 0.140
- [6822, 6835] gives 0.073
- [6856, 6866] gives 0.024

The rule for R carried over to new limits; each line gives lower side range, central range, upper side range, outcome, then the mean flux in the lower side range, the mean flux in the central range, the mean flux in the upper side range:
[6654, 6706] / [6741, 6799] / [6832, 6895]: 0.13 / 1.14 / 0.979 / 1.07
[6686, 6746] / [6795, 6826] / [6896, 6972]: 0.27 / 1.28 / 0.98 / 1.23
